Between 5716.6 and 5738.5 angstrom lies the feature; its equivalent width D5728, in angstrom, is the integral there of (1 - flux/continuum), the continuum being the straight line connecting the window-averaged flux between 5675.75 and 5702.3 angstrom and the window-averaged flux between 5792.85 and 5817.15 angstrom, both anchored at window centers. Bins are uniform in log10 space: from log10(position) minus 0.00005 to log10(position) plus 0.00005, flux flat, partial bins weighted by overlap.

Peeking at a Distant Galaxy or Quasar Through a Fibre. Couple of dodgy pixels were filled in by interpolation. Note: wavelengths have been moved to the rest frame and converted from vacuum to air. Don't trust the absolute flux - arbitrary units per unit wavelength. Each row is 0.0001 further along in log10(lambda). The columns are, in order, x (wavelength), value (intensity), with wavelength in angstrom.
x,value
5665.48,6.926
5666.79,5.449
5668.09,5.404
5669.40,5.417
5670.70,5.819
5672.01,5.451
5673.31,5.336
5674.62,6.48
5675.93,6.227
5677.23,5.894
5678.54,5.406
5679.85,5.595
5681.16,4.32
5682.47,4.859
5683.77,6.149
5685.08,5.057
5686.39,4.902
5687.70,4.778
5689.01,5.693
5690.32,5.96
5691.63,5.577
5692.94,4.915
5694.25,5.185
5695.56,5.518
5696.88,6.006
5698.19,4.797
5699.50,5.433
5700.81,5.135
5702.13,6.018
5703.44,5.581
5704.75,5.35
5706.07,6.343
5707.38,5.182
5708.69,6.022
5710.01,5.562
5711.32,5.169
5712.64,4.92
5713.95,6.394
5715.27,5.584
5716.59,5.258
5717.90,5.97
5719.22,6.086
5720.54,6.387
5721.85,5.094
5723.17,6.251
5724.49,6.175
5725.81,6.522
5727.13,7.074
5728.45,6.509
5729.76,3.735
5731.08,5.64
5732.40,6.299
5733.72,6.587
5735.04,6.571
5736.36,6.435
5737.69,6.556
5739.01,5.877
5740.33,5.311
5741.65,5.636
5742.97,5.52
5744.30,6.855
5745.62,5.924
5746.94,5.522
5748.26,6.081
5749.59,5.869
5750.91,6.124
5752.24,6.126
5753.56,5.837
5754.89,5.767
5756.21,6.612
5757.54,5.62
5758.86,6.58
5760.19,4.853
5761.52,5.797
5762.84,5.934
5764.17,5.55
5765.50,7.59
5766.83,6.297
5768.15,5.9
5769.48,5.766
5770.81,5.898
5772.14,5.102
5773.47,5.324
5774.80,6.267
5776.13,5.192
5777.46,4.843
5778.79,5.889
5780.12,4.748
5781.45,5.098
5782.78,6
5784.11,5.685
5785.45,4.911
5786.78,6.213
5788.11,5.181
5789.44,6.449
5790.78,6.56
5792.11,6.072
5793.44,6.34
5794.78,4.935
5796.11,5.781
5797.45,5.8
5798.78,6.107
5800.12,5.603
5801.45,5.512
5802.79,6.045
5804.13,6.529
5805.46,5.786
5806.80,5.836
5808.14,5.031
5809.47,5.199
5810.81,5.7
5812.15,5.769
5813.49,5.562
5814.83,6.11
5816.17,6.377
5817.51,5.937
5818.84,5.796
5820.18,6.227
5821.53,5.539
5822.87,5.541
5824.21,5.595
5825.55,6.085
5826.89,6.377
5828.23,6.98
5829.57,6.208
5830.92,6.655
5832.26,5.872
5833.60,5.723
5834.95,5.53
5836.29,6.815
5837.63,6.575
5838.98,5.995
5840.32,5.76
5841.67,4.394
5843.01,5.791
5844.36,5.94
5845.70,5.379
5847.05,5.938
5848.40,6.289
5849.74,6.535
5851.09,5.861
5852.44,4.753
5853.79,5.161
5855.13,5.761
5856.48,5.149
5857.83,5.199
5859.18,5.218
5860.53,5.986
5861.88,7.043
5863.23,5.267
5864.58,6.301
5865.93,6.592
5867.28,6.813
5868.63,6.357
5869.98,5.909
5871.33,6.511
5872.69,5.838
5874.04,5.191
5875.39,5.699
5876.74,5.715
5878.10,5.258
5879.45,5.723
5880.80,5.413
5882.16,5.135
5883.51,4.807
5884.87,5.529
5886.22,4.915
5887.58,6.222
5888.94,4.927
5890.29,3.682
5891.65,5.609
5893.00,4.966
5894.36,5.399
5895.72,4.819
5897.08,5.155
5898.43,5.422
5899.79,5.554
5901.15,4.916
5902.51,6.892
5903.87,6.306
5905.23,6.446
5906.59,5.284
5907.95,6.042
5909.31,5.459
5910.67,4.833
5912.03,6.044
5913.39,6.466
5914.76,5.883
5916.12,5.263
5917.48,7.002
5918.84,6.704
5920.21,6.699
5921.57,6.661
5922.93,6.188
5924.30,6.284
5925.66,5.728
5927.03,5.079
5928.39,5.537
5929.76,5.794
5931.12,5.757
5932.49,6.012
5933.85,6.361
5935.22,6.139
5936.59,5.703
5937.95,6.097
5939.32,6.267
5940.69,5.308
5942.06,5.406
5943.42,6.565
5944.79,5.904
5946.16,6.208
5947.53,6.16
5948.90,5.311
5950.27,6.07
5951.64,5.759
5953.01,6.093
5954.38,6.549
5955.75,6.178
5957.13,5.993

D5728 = -2.31 angstrom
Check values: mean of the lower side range 5.37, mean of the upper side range 5.78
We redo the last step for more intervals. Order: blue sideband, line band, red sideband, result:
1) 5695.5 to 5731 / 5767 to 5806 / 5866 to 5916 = -0.4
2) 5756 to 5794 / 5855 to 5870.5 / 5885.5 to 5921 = -0.8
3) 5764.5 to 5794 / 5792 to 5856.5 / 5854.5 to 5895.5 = -1.7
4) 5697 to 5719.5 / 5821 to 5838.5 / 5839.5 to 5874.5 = -1.1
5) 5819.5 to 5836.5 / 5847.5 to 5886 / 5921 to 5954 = 1.8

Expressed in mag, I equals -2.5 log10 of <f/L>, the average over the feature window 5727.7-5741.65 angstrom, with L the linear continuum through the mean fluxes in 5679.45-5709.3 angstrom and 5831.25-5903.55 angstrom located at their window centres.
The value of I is -0.09 mag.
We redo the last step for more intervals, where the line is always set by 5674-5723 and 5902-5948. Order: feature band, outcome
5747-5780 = -0.03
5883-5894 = 0.17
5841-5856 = 0.05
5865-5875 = -0.05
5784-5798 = -0.02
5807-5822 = 0.01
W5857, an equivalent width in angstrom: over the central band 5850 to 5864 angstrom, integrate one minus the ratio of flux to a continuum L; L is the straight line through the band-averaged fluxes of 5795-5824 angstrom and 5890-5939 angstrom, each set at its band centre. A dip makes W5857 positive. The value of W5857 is 0.5 angstrom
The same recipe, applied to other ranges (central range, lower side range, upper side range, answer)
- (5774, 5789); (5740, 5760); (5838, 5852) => 1.07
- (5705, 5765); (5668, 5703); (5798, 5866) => -3.37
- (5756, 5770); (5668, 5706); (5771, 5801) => -1.06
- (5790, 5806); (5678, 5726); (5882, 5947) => -0.84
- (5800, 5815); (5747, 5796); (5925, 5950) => 0.25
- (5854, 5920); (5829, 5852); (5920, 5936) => 3.19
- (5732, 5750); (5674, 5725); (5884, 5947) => -1.50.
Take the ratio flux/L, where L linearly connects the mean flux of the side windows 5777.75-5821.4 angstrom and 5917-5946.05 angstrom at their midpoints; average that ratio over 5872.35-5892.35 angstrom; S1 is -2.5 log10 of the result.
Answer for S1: 0.12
